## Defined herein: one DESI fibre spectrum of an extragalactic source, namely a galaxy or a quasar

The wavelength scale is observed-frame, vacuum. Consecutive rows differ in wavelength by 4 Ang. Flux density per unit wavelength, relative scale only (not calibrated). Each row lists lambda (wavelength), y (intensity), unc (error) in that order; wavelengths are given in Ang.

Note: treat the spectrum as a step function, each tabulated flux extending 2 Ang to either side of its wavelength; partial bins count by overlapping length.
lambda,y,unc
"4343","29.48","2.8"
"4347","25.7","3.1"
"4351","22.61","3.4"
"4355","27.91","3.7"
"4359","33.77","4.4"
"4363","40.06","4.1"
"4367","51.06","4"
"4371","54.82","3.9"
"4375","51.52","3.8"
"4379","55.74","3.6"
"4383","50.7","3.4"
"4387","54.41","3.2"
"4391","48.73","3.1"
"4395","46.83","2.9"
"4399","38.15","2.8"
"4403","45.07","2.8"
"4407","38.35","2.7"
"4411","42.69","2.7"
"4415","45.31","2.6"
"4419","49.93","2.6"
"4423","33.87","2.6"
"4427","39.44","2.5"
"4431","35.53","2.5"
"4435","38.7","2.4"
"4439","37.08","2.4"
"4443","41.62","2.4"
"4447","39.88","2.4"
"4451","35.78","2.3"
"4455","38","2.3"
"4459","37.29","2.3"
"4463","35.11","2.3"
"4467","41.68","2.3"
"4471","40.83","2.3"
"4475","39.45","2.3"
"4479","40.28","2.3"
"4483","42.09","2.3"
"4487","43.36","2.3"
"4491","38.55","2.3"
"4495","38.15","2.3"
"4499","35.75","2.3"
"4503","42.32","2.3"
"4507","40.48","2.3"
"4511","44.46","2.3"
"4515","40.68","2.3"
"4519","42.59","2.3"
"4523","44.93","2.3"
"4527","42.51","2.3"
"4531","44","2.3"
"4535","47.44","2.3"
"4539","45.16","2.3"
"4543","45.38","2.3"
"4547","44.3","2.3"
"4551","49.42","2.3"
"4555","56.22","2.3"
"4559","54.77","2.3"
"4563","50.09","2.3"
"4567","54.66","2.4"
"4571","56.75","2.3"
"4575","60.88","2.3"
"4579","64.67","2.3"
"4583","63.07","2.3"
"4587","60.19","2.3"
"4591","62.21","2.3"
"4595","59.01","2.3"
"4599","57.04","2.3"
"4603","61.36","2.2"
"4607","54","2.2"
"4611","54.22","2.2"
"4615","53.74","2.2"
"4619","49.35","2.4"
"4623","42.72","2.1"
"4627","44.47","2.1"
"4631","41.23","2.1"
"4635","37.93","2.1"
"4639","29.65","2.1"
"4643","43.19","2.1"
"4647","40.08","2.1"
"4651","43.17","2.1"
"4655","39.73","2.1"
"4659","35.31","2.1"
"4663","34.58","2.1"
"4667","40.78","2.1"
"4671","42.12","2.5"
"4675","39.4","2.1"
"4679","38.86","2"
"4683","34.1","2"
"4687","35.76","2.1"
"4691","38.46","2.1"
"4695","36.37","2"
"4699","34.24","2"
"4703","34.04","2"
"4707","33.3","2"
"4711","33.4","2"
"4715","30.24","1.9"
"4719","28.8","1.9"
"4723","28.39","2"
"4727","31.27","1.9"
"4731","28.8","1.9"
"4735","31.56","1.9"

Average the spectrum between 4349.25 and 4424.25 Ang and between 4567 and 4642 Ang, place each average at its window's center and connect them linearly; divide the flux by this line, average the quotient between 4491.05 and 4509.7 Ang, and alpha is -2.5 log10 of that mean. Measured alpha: 0.230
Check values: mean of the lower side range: 43.9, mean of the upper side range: 52.8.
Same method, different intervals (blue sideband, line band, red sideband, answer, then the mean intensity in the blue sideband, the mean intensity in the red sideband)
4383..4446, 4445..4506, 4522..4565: 0.149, 42.6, 47.7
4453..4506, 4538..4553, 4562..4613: 0.111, 39.5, 58.5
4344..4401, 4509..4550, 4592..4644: 0.054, 42.8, 48.7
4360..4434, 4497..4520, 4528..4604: 0.244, 45.4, 54.3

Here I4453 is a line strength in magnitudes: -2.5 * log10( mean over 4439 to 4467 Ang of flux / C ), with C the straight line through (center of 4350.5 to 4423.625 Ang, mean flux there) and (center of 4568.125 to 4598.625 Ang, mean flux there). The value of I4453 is 0.29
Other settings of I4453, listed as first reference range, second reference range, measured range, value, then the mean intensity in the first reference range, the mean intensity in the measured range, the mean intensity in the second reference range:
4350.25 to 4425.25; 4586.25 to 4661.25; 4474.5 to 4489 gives 0.100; 44.1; 41.5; 47.6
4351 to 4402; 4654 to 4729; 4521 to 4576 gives -0.242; 45.2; 49.5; 35.2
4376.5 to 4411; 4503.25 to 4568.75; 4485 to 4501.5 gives 0.194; 47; 39.1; 46.5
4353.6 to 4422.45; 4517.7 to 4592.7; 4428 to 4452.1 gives 0.237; 45.5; 38.2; 52.1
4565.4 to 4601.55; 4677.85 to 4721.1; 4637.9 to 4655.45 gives 0.158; 59.9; 39.6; 34.2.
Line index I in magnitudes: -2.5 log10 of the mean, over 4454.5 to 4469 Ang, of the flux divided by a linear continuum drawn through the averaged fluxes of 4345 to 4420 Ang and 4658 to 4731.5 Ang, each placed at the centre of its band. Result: 0.08 mag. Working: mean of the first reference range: 43.2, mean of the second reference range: 34.8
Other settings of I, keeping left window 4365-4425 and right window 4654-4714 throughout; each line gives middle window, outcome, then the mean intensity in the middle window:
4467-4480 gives 0.10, 40.4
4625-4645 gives -0.03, 39.3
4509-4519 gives 0.01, 42.6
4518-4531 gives -0.03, 43.5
